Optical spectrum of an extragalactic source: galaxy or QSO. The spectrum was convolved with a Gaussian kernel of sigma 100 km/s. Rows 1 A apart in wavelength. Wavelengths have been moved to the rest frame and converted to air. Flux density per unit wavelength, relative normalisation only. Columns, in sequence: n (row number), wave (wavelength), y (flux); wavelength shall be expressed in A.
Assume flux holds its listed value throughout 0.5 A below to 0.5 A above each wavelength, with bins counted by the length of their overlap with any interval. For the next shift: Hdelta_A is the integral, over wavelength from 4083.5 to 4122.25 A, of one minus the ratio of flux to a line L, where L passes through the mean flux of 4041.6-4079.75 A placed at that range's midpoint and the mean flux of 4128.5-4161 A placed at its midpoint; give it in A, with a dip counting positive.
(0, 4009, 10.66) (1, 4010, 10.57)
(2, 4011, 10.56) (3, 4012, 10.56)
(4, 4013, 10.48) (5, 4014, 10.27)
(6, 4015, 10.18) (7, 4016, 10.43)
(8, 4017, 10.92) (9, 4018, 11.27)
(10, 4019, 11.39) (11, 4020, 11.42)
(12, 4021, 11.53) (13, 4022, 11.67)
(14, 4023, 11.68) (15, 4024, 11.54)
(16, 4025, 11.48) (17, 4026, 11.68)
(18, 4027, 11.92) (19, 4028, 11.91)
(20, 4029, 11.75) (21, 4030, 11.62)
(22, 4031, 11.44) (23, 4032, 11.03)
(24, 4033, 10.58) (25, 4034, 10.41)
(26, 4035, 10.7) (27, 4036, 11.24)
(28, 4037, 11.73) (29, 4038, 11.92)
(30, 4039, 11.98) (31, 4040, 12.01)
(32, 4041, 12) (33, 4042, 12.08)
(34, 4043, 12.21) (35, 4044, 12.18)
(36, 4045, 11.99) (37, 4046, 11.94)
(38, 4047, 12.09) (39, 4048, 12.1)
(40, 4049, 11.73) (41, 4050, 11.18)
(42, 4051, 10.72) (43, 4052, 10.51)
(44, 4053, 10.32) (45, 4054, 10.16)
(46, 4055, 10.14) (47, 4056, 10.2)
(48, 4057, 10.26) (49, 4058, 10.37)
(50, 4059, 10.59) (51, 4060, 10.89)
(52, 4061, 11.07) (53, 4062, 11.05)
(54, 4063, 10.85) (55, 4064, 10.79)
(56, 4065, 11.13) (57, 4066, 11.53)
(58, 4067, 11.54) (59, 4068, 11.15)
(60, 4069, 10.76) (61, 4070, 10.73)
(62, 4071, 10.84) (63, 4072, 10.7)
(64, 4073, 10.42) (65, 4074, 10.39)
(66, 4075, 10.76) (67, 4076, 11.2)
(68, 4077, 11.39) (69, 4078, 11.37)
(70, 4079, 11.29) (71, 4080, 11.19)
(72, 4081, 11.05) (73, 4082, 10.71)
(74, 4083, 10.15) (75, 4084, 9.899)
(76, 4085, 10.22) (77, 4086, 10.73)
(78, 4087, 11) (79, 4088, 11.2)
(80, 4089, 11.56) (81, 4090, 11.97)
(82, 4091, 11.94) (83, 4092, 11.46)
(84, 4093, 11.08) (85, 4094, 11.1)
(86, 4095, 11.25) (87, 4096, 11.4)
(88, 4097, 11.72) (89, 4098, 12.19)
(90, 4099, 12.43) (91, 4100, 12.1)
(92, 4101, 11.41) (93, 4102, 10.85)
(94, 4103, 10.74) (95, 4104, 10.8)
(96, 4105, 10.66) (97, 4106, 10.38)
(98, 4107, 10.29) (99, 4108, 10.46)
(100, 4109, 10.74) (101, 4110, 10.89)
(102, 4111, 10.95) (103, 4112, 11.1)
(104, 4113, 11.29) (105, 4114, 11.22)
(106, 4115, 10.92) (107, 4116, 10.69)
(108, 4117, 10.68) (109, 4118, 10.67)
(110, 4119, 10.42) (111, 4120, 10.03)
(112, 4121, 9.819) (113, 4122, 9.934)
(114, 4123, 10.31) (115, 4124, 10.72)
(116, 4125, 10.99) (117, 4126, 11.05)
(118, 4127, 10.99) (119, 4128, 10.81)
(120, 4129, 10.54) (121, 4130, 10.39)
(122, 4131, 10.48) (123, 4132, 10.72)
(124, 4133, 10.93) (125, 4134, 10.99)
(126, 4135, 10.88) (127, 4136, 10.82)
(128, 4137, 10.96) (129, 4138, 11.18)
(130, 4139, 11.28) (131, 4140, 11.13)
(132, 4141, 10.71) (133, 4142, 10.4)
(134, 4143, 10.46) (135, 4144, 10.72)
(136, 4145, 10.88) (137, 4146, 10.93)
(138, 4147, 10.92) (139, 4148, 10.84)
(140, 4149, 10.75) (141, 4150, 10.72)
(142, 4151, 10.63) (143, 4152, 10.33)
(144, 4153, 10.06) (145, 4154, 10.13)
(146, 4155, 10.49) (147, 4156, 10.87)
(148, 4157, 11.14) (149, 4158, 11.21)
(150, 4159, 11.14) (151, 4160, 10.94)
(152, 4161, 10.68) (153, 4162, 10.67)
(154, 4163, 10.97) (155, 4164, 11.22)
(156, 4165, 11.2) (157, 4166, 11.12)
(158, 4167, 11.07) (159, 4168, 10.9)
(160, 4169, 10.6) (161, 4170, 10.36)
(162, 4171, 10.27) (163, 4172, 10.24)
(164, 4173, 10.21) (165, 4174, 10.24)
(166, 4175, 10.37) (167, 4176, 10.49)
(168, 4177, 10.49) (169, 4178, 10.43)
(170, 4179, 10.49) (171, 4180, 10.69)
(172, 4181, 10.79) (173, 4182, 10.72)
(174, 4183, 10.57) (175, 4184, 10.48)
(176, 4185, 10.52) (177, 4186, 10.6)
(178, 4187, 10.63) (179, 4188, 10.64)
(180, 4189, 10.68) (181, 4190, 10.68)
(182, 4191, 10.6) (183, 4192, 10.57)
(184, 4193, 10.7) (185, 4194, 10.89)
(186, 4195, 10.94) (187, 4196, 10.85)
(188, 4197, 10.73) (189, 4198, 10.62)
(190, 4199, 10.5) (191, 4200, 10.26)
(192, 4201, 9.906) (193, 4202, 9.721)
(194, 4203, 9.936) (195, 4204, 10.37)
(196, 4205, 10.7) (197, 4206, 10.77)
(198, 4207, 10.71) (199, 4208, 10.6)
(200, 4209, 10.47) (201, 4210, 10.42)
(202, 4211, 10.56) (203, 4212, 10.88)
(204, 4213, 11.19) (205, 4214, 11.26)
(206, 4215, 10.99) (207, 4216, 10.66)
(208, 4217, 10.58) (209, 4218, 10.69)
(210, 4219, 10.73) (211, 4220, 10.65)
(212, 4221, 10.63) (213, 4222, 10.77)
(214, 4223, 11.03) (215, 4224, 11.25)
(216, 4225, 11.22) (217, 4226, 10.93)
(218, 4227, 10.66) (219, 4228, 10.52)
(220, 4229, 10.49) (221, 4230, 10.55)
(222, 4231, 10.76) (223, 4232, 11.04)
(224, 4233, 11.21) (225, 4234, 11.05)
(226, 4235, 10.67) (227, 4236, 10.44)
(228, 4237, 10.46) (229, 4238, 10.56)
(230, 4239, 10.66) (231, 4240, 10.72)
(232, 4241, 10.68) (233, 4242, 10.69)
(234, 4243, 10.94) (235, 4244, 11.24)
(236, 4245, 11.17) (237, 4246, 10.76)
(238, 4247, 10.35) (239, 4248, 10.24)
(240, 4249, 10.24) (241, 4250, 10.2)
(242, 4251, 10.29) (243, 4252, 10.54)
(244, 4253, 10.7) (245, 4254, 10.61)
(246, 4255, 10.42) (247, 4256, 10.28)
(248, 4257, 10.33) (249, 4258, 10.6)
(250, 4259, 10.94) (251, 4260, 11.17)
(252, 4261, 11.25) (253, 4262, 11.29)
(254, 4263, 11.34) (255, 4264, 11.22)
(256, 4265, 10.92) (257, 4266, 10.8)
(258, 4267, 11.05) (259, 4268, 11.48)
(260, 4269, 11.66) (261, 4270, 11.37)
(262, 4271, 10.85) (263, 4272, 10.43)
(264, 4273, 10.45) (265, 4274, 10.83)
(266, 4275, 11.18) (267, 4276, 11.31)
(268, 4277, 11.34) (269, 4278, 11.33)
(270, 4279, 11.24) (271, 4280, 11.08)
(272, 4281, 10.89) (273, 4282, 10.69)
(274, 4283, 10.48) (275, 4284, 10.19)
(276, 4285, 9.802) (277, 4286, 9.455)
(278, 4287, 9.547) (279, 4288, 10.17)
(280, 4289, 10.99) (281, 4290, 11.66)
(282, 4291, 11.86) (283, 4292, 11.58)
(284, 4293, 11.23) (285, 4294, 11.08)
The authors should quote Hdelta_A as -0.25 A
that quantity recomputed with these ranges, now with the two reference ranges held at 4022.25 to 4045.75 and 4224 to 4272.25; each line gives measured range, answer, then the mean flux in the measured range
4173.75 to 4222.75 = 1.72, 10.6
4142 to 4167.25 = 0.82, 10.8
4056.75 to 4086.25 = 1.63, 10.8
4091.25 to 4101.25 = -0.22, 11.6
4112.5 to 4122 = 0.59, 10.6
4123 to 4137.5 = 0.59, 10.8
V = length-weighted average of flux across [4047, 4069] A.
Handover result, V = 10.9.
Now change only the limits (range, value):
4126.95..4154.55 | 10.7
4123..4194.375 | 10.7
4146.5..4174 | 10.7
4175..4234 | 10.7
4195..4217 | 10.6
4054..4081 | 10.9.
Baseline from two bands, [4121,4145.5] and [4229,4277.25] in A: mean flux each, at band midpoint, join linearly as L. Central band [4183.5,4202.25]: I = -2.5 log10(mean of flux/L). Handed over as 0.02 mag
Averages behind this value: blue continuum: 10.7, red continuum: 10.8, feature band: 10.6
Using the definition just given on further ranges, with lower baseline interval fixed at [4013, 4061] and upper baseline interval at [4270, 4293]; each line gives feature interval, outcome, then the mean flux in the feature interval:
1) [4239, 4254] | 0.03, 10.6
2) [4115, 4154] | 0.04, 10.7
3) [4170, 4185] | 0.05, 10.5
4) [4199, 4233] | 0.03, 10.7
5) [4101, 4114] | 0.03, 10.8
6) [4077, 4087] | 0.04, 10.8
